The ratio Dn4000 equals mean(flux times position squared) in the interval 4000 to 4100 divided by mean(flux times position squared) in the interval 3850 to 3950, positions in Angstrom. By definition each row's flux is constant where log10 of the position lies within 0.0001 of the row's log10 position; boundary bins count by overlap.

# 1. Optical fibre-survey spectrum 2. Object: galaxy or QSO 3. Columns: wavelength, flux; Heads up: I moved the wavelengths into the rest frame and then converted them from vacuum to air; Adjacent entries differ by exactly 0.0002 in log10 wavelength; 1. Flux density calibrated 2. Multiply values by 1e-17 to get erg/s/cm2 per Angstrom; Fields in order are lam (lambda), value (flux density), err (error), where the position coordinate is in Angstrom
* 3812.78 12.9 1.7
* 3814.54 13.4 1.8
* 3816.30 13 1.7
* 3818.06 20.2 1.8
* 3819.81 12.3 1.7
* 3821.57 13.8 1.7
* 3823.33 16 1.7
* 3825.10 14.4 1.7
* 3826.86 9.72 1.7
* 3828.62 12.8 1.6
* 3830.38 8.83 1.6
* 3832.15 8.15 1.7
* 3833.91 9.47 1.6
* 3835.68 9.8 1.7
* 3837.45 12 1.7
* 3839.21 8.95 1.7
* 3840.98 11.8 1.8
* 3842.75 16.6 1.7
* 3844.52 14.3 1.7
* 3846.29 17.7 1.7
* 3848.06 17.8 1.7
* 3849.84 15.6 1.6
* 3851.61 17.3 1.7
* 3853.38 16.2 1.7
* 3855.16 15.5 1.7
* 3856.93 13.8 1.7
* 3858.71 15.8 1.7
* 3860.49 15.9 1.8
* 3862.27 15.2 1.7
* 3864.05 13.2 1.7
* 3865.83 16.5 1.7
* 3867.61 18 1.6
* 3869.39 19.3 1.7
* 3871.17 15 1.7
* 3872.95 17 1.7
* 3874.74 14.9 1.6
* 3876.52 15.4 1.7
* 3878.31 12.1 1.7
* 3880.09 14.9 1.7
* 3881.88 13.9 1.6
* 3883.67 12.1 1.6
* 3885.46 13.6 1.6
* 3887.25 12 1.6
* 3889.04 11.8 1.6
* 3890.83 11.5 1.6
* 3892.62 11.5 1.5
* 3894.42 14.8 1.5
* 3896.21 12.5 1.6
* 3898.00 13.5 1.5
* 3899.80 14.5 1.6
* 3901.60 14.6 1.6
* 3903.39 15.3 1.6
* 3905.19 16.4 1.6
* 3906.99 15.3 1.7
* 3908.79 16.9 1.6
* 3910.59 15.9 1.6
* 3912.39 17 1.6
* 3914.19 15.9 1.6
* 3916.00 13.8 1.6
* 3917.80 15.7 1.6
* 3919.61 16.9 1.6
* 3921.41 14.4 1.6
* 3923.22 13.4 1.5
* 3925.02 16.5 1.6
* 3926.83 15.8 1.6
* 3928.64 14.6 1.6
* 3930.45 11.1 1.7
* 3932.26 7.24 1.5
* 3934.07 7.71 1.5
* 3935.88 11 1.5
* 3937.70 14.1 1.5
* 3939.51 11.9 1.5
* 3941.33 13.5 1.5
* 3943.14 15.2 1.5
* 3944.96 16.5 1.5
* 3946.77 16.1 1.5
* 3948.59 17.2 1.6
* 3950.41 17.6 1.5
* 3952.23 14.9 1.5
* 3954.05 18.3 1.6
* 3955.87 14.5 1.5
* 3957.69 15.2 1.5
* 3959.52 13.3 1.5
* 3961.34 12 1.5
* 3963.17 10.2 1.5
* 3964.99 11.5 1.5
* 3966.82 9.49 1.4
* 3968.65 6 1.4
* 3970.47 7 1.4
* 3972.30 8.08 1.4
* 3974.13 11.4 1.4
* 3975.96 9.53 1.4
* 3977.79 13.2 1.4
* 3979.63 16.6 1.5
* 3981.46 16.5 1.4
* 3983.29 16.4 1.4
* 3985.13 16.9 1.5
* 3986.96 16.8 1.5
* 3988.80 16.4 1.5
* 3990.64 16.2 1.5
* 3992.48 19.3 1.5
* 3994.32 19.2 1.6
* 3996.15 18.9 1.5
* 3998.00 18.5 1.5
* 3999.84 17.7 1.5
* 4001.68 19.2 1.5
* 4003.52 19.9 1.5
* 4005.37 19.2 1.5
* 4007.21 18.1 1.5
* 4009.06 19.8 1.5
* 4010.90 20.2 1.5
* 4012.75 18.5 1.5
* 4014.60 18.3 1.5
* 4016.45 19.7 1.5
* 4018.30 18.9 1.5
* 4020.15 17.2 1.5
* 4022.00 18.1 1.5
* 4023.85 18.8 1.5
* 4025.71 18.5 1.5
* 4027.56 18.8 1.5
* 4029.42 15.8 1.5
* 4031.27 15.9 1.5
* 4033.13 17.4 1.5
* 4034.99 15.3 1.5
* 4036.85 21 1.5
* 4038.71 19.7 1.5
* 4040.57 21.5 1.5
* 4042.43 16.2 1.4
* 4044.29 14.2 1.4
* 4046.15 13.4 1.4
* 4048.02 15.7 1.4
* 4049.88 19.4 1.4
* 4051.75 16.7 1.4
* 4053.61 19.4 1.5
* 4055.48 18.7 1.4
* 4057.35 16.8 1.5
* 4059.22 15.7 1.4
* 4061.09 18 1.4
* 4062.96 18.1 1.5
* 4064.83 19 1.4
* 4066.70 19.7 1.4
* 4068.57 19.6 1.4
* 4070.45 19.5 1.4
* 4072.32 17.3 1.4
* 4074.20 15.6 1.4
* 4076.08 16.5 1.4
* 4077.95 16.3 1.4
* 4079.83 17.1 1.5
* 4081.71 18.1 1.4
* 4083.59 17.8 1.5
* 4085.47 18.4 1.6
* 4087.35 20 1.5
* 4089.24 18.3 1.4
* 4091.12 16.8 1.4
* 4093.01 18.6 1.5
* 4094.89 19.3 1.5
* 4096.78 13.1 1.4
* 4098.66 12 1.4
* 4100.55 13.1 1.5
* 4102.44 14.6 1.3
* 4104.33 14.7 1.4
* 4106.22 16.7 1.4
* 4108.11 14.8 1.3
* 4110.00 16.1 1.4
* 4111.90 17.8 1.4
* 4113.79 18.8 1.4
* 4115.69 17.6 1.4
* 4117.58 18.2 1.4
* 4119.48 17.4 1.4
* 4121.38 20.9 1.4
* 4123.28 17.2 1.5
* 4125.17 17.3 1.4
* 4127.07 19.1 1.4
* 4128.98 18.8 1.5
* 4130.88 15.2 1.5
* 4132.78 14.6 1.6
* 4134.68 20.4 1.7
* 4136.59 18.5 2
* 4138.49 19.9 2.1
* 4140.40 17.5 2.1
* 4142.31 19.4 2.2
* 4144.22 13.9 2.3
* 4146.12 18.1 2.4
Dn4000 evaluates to 1.3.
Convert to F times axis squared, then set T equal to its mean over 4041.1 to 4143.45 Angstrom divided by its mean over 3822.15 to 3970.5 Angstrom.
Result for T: 1.4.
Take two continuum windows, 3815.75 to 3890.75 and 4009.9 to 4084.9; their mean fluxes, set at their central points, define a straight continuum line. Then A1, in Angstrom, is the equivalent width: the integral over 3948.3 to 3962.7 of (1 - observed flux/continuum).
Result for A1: 0.8 Angstrom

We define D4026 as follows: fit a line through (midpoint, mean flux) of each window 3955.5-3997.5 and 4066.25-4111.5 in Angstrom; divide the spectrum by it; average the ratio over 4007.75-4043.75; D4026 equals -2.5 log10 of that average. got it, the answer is -0.214 mag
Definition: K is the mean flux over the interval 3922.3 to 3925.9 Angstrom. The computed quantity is 15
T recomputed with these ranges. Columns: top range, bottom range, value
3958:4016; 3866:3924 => 1.10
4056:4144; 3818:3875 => 1.38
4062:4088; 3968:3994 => 1.37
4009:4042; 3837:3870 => 1.31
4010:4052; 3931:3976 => 1.49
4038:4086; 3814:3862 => 1.43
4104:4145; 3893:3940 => 1.38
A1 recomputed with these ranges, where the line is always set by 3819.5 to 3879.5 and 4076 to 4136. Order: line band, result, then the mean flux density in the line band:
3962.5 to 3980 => 6.1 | 10.1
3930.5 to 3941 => 3.1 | 10.6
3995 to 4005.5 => -2.0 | 18.9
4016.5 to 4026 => -1.4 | 18.4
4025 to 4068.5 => -3.3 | 17.6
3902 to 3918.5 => -1.0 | 15.8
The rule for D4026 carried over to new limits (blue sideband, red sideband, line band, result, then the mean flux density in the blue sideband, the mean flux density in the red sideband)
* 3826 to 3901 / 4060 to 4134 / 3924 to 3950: 0.105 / 13.8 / 17.2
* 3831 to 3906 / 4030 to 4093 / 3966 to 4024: 0.019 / 14.2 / 17.7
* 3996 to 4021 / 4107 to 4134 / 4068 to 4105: 0.067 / 18.9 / 17.4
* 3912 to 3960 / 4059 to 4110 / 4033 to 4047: -0.074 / 14.4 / 17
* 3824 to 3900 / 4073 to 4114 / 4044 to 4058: -0.057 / 13.9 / 16.5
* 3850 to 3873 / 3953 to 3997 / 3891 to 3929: 0.010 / 16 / 13.9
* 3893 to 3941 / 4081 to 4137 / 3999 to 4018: -0.223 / 14.1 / 17.1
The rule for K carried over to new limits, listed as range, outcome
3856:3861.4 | 15.2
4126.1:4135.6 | 17.6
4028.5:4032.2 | 15.9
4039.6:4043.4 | 18.8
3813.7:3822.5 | 14.6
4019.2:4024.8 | 18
